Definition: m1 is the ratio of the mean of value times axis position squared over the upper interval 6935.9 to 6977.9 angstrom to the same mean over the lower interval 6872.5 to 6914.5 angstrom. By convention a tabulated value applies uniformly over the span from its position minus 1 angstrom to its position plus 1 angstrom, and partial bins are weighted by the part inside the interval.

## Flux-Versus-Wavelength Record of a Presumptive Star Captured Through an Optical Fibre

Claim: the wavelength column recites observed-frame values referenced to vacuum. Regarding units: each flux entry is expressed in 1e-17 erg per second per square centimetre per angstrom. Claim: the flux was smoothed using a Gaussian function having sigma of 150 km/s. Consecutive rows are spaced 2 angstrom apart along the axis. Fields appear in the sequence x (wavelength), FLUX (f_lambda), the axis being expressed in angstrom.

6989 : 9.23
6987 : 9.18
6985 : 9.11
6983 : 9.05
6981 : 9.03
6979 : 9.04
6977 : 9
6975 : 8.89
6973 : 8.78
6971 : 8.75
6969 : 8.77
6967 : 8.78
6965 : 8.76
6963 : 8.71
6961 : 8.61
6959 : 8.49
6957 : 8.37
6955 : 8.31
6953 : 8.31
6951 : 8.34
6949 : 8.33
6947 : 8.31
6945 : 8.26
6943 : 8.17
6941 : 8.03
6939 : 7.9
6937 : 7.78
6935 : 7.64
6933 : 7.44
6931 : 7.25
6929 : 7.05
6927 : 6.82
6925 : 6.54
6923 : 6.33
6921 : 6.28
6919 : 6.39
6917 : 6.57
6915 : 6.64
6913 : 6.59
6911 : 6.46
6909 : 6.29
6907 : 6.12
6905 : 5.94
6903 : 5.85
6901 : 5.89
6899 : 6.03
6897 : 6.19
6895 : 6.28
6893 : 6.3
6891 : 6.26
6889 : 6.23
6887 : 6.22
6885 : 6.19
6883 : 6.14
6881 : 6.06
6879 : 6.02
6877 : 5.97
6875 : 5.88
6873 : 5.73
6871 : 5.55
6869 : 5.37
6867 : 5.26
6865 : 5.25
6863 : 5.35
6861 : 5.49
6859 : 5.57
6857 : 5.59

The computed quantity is 1.40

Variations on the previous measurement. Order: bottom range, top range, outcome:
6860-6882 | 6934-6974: 1.52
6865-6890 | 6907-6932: 1.14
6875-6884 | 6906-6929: 1.09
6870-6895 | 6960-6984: 1.50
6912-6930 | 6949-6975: 1.32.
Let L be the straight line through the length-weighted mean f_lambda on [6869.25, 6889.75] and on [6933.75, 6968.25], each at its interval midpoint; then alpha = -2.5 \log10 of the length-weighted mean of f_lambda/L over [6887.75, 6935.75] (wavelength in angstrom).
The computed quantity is 0.089 mag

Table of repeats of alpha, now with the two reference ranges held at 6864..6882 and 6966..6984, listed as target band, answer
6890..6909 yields 0.07 mag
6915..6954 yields 0.03 mag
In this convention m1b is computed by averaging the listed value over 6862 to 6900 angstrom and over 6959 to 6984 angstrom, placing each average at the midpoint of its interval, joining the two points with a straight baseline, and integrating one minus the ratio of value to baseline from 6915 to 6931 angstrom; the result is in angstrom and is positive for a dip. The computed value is 1.44 angstrom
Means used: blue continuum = 5.91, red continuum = 8.83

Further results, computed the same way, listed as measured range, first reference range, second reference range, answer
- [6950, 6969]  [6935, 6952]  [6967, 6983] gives 0.0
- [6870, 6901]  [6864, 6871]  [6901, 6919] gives -1.8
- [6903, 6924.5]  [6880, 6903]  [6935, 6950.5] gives 2.0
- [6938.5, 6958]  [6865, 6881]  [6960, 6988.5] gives -0.4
